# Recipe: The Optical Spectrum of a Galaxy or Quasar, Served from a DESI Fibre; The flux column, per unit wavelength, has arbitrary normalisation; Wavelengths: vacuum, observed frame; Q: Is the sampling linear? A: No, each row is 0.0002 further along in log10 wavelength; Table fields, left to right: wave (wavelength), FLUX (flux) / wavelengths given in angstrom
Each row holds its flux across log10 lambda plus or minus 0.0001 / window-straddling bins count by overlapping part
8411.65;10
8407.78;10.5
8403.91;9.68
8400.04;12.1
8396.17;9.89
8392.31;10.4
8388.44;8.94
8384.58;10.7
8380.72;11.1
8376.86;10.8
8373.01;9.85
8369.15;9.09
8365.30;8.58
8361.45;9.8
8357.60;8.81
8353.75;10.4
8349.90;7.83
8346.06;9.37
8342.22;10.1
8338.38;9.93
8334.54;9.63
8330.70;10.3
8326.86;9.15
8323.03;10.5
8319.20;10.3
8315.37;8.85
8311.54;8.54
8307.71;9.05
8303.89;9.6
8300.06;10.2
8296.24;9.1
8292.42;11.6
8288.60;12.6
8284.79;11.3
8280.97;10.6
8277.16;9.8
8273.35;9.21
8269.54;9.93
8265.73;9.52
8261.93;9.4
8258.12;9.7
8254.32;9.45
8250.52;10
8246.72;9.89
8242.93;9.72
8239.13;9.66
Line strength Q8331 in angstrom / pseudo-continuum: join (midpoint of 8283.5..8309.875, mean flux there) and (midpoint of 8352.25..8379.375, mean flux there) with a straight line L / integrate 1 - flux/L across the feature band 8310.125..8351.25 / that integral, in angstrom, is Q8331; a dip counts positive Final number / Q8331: 2.1 angstrom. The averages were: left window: 10.5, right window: 9.64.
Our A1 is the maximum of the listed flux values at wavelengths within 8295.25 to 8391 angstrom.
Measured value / 11.1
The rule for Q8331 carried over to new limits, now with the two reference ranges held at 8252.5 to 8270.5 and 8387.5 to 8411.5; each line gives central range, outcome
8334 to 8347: 0.2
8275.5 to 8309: -2.5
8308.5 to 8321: 0.8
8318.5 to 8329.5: -0.1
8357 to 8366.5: 0.9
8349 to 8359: 0.9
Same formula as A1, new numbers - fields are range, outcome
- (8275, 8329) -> 12.6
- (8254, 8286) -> 11.3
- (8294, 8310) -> 10.2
